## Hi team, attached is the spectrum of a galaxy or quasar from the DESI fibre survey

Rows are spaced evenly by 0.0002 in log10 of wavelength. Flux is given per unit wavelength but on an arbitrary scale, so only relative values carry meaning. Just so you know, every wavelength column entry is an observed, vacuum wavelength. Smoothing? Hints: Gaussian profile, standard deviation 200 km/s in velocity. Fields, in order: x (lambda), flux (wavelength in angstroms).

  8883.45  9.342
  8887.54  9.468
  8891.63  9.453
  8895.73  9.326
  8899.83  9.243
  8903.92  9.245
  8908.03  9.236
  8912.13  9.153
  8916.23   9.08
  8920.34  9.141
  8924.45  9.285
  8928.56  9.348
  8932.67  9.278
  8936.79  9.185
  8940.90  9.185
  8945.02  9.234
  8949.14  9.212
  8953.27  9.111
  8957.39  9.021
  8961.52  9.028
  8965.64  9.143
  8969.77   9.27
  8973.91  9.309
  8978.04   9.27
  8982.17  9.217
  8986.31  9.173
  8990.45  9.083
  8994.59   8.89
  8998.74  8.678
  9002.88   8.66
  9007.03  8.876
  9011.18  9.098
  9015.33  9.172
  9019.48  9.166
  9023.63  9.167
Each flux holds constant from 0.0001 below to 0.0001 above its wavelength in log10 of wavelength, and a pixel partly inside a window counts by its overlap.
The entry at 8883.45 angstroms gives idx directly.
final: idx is 9.342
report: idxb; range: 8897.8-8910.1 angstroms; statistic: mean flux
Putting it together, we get 9.24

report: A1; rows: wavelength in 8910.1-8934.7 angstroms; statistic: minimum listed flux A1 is 9.08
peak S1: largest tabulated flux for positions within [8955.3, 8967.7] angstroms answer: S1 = 9.143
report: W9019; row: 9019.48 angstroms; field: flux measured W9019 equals 9.166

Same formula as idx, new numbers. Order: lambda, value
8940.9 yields 9.185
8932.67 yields 9.278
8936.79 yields 9.185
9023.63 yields 9.167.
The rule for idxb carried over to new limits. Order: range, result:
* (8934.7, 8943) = 9.18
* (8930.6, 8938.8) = 9.23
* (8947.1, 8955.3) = 9.15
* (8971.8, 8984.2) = 9.27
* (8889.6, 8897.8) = 9.38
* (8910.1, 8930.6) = 9.2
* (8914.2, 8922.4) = 9.11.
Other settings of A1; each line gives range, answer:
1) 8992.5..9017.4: 8.66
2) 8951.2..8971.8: 9.021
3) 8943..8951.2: 9.212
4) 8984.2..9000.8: 8.678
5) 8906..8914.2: 9.153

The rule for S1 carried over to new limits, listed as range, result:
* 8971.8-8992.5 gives 9.309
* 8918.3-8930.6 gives 9.348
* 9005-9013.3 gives 9.098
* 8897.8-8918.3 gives 9.245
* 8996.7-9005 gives 8.678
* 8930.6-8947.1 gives 9.278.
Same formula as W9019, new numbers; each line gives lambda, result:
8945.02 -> 9.234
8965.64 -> 9.143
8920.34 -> 9.141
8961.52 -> 9.028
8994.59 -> 8.89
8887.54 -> 9.468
